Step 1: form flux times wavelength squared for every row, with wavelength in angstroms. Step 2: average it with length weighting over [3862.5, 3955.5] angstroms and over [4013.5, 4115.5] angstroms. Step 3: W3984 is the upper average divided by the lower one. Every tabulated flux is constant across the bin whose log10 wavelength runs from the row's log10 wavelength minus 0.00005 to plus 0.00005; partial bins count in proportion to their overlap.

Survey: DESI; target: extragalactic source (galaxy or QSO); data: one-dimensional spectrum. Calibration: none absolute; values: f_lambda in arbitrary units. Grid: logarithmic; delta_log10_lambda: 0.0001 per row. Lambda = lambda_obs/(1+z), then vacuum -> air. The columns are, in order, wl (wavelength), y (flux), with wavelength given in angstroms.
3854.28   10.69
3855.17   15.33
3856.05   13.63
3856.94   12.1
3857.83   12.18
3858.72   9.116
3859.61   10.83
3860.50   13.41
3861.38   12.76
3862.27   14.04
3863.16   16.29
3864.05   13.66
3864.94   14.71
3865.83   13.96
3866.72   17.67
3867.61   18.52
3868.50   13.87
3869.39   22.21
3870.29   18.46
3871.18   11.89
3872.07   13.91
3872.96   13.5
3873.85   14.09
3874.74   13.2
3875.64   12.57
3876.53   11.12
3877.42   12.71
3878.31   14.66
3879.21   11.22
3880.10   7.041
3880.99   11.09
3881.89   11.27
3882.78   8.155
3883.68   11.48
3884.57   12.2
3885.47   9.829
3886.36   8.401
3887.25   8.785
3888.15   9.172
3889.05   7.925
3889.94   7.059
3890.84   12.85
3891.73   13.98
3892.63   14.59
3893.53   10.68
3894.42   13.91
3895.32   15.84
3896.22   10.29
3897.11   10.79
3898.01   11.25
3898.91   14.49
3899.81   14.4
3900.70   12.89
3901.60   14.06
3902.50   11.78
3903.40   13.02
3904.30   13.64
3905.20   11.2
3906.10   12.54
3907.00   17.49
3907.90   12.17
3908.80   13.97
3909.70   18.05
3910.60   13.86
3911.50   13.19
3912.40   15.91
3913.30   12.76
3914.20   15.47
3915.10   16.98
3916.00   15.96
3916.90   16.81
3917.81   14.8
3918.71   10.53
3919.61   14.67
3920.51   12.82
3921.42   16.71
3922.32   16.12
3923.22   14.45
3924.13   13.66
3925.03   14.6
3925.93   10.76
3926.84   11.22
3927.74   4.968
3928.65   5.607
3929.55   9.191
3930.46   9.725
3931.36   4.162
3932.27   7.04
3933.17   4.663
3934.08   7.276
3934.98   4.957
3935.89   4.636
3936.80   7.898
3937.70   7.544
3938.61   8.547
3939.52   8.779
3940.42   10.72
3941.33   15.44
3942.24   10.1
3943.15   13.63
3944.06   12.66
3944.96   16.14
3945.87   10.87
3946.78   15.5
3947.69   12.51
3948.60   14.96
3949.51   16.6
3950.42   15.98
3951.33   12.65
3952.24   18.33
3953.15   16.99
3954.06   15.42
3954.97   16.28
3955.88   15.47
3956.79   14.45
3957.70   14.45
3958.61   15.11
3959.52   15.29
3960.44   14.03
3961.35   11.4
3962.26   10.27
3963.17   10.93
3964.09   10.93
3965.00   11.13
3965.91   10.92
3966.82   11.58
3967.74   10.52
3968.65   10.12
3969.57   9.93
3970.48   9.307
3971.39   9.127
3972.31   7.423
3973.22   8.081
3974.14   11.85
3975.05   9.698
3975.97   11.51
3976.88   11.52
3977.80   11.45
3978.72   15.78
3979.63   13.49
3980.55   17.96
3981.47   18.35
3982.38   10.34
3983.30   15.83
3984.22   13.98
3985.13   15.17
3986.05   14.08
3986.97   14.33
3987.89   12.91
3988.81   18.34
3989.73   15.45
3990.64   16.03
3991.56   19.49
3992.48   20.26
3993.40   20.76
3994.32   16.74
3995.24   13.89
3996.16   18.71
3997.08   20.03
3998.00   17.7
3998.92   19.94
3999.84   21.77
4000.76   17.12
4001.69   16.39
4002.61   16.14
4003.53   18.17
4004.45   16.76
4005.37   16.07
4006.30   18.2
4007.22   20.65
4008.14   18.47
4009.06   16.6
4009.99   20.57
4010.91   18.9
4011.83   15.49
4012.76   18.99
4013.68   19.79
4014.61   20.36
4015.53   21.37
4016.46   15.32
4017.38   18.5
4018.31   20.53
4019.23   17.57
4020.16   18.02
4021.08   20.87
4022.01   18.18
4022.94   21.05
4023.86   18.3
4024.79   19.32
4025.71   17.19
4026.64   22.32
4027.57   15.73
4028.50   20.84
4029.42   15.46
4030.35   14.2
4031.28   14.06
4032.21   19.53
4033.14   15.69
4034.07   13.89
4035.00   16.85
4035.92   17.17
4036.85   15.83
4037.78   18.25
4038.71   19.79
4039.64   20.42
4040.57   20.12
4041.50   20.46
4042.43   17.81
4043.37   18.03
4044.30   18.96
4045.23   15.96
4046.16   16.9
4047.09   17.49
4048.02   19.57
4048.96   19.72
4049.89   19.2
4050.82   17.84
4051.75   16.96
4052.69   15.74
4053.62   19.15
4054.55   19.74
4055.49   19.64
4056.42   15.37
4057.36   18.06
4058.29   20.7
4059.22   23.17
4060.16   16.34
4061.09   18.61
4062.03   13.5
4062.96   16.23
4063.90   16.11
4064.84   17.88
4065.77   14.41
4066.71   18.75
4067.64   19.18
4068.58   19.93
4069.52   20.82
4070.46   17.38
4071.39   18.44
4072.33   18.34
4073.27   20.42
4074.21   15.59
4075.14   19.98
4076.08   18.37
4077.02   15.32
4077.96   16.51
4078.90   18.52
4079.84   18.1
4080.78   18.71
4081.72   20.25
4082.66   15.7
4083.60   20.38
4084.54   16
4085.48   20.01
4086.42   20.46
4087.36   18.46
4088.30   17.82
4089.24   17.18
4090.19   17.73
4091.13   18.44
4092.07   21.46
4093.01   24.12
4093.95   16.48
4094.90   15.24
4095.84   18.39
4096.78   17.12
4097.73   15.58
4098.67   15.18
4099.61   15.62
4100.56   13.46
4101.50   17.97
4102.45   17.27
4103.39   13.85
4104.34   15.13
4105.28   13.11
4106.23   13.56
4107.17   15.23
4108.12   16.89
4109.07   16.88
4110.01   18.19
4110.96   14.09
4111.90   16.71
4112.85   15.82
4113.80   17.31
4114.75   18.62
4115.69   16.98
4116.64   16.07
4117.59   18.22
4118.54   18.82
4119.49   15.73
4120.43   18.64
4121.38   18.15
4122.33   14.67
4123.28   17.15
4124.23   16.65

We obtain 1.53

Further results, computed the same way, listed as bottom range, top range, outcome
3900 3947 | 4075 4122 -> 1.58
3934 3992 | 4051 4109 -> 1.46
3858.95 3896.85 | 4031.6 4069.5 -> 1.55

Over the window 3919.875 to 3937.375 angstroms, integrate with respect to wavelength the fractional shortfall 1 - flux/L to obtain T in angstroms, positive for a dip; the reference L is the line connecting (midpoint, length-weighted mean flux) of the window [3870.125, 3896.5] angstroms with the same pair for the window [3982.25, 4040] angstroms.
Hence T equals 5.3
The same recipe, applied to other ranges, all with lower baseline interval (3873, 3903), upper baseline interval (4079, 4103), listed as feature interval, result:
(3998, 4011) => -2.6 angstroms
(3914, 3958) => 3.1 angstroms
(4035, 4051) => -1.9 angstroms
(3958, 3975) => 3.7 angstroms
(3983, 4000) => -2.5 angstroms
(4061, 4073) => -0.4 angstroms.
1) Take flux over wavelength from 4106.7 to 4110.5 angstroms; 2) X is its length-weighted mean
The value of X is 16.8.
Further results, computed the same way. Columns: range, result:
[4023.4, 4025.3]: 18.8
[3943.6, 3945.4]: 14.4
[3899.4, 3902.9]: 13.3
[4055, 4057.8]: 17.6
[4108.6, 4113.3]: 16.4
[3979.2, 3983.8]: 15.2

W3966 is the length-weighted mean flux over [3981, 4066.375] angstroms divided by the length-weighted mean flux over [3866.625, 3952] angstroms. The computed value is 1.4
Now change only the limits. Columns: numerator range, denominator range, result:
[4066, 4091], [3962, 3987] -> 1.53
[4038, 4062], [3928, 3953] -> 1.74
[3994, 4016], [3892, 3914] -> 1.36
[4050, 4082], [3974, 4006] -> 1.13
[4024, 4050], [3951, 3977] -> 1.46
